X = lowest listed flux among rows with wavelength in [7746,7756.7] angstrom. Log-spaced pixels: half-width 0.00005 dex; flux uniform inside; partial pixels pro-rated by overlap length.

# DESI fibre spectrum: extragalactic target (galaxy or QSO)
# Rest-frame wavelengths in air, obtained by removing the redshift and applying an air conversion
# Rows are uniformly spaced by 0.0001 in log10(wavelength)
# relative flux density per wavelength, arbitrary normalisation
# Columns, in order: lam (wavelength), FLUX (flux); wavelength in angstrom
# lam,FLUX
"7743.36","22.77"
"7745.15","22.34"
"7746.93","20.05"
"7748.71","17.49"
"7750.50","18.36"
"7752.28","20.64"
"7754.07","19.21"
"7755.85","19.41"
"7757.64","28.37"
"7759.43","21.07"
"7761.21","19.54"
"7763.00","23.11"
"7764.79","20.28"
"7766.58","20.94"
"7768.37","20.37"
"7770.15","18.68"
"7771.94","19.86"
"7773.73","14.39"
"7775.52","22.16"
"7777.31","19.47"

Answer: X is 17.49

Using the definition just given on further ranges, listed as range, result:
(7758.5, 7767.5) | 19.54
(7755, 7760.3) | 19.41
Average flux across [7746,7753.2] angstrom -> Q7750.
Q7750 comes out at 19.2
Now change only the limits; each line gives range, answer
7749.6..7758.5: 21.2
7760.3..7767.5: 21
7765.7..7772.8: 20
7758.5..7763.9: 21.3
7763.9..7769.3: 20.5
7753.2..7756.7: 19.3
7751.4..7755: 19.9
